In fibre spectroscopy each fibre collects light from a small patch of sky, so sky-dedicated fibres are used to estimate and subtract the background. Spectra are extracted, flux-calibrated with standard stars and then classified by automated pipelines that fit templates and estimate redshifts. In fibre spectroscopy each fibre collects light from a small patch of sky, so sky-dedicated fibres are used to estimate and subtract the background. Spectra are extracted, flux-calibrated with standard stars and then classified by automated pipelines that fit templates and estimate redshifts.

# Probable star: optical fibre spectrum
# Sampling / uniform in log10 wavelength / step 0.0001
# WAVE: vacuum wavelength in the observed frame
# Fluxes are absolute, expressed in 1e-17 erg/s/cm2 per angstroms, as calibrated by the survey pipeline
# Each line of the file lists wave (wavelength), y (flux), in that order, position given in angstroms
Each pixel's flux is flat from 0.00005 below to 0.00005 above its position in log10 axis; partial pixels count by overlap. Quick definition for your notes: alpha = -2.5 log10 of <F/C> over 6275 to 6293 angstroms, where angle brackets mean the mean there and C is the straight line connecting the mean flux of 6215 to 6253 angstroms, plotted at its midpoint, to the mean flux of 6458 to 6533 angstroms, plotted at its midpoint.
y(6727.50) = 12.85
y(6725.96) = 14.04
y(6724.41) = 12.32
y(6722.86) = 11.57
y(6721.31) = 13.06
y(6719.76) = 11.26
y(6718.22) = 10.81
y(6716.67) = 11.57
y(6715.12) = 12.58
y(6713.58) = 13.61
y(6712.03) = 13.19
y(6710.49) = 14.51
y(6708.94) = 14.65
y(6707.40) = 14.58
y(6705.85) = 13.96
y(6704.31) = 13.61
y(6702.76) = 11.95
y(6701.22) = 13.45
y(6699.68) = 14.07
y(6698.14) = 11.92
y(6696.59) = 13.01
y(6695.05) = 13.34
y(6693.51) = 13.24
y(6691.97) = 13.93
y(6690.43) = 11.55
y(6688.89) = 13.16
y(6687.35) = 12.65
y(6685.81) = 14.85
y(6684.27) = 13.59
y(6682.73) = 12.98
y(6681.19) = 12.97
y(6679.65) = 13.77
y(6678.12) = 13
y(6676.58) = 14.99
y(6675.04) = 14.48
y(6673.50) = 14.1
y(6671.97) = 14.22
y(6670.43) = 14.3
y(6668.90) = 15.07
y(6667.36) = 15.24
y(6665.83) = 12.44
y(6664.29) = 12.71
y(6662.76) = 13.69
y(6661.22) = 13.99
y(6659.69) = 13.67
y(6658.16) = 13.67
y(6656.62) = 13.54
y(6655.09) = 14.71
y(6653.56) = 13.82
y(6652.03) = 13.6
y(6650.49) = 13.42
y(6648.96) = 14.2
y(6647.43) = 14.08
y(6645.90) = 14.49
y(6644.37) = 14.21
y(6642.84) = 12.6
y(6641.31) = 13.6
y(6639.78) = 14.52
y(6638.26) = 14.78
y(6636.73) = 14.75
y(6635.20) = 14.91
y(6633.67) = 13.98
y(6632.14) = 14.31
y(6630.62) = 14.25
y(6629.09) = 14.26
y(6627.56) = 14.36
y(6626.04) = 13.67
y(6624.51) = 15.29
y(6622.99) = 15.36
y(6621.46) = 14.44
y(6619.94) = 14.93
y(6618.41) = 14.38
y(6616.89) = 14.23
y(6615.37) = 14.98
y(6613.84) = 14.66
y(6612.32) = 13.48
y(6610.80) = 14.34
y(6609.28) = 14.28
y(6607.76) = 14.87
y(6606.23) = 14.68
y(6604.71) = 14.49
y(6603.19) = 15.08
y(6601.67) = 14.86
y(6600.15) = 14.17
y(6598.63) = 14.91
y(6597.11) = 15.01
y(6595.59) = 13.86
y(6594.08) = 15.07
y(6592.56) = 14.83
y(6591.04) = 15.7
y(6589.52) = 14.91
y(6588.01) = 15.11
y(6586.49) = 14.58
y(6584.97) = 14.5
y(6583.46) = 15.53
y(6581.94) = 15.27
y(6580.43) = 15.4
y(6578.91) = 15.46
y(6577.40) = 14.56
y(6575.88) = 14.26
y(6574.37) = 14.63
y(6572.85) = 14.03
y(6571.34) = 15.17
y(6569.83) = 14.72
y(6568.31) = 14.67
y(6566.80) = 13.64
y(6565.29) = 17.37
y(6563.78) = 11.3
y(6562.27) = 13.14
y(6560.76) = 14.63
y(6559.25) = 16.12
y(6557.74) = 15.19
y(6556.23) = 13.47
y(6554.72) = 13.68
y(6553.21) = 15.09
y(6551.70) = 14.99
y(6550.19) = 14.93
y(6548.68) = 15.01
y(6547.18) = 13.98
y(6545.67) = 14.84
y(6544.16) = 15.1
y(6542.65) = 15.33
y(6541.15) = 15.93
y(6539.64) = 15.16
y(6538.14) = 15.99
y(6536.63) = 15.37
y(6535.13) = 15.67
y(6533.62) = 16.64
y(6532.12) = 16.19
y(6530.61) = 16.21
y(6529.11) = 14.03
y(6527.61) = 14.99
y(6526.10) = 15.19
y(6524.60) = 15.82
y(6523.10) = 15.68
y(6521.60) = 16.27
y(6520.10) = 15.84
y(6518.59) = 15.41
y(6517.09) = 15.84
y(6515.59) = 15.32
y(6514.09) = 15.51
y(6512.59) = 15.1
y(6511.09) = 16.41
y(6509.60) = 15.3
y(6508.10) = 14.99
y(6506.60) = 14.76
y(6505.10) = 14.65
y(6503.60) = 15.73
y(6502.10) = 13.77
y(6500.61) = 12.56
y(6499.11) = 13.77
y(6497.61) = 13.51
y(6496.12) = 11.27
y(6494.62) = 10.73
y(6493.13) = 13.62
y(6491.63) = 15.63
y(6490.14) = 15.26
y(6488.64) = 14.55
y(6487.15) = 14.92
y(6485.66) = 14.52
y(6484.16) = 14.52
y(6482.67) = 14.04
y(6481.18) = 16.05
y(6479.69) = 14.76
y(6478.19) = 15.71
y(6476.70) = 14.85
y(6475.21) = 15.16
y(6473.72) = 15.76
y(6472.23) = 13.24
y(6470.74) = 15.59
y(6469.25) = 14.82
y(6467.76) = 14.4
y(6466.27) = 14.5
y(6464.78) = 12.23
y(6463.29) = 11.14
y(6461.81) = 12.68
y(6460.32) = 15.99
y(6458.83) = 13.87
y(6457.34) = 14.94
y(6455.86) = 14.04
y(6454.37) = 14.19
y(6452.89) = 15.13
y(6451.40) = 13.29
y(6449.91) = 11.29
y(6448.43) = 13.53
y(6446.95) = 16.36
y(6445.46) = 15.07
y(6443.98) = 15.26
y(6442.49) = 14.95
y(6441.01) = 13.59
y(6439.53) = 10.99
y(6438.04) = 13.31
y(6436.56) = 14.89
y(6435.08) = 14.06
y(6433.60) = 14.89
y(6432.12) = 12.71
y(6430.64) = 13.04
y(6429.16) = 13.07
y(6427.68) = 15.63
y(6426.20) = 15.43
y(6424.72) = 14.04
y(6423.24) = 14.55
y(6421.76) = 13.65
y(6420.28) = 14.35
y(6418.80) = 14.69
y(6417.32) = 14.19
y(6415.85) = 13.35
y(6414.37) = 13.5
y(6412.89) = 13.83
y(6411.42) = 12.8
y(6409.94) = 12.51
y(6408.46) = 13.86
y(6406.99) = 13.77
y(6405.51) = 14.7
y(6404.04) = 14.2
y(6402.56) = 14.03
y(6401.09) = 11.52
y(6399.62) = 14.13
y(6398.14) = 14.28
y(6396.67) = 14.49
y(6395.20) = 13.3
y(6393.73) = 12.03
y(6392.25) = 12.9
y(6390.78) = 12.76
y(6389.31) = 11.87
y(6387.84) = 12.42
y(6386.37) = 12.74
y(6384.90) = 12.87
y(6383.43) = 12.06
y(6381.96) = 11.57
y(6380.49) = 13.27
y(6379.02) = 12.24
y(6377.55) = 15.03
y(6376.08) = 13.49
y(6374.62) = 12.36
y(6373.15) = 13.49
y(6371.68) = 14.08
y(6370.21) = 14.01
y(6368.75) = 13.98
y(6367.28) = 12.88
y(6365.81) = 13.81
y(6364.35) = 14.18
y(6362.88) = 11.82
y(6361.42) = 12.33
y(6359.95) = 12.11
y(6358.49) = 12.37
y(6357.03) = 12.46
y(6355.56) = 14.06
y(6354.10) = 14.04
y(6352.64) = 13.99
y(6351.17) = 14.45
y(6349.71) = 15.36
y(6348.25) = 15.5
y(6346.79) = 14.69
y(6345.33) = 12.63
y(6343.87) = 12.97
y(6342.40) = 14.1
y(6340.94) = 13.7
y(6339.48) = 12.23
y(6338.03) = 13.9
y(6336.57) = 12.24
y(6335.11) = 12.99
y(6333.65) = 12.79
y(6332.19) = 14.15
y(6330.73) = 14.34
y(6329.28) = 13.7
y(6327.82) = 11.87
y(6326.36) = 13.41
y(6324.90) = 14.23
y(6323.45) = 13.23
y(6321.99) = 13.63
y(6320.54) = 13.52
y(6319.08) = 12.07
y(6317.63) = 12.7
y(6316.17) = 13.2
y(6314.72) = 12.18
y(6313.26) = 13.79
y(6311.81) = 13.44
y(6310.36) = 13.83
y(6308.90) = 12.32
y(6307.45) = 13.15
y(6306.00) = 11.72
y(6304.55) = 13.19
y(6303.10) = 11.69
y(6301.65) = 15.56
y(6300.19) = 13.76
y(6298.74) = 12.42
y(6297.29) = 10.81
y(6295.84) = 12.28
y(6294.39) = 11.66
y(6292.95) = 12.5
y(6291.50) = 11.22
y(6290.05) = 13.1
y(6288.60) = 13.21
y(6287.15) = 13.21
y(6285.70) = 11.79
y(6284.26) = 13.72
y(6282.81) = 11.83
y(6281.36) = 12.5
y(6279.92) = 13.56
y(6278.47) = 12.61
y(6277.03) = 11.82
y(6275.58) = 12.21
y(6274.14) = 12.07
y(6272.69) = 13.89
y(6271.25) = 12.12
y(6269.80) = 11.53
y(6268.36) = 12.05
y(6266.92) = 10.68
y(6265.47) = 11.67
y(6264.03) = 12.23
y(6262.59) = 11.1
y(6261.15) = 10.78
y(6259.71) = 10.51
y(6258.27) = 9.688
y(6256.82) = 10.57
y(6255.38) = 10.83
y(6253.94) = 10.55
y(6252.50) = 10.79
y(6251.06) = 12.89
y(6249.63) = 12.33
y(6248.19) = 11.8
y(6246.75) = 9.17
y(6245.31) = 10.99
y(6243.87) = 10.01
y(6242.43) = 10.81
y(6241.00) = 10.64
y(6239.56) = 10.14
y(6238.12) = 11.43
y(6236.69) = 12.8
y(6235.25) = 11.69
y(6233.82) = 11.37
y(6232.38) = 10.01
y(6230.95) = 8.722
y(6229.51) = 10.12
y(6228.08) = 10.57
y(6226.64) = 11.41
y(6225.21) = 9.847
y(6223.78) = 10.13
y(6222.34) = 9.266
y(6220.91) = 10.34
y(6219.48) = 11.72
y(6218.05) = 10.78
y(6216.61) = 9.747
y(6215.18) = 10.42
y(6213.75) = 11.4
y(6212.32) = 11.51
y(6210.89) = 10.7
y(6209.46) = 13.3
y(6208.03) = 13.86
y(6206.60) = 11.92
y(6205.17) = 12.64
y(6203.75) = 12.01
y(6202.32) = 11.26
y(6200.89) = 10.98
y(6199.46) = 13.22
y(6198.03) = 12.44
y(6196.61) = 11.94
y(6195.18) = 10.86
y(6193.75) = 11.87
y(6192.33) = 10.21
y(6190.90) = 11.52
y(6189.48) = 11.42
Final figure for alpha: -0.097 mag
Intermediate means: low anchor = 10.7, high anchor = 14.7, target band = 12.6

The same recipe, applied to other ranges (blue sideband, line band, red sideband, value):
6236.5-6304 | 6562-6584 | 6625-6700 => -0.10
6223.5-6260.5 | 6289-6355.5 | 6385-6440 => -0.10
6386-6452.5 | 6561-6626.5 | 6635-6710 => -0.07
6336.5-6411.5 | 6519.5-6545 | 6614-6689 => -0.14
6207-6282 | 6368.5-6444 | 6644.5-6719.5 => -0.12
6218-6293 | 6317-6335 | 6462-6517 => -0.09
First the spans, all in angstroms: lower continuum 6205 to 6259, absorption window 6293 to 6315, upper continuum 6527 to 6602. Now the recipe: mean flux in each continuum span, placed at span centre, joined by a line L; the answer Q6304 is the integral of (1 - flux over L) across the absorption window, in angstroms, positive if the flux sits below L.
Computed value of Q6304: -1.83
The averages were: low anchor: 11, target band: 12.8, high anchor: 14.9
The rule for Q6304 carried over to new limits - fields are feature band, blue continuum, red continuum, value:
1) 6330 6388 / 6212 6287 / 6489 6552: -2.84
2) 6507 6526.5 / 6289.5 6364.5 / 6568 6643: -1.97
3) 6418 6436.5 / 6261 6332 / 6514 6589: -0.42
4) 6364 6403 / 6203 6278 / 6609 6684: -3.01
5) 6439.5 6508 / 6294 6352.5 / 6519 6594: 0.93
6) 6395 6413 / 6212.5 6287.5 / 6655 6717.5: -2.38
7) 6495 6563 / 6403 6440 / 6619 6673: -4.70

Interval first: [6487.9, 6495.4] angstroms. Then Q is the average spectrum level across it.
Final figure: 13.9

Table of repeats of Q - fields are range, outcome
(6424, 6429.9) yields 14.5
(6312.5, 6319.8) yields 12.8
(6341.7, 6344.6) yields 13.5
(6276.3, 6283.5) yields 12.5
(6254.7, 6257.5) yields 10.7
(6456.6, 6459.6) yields 14.4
